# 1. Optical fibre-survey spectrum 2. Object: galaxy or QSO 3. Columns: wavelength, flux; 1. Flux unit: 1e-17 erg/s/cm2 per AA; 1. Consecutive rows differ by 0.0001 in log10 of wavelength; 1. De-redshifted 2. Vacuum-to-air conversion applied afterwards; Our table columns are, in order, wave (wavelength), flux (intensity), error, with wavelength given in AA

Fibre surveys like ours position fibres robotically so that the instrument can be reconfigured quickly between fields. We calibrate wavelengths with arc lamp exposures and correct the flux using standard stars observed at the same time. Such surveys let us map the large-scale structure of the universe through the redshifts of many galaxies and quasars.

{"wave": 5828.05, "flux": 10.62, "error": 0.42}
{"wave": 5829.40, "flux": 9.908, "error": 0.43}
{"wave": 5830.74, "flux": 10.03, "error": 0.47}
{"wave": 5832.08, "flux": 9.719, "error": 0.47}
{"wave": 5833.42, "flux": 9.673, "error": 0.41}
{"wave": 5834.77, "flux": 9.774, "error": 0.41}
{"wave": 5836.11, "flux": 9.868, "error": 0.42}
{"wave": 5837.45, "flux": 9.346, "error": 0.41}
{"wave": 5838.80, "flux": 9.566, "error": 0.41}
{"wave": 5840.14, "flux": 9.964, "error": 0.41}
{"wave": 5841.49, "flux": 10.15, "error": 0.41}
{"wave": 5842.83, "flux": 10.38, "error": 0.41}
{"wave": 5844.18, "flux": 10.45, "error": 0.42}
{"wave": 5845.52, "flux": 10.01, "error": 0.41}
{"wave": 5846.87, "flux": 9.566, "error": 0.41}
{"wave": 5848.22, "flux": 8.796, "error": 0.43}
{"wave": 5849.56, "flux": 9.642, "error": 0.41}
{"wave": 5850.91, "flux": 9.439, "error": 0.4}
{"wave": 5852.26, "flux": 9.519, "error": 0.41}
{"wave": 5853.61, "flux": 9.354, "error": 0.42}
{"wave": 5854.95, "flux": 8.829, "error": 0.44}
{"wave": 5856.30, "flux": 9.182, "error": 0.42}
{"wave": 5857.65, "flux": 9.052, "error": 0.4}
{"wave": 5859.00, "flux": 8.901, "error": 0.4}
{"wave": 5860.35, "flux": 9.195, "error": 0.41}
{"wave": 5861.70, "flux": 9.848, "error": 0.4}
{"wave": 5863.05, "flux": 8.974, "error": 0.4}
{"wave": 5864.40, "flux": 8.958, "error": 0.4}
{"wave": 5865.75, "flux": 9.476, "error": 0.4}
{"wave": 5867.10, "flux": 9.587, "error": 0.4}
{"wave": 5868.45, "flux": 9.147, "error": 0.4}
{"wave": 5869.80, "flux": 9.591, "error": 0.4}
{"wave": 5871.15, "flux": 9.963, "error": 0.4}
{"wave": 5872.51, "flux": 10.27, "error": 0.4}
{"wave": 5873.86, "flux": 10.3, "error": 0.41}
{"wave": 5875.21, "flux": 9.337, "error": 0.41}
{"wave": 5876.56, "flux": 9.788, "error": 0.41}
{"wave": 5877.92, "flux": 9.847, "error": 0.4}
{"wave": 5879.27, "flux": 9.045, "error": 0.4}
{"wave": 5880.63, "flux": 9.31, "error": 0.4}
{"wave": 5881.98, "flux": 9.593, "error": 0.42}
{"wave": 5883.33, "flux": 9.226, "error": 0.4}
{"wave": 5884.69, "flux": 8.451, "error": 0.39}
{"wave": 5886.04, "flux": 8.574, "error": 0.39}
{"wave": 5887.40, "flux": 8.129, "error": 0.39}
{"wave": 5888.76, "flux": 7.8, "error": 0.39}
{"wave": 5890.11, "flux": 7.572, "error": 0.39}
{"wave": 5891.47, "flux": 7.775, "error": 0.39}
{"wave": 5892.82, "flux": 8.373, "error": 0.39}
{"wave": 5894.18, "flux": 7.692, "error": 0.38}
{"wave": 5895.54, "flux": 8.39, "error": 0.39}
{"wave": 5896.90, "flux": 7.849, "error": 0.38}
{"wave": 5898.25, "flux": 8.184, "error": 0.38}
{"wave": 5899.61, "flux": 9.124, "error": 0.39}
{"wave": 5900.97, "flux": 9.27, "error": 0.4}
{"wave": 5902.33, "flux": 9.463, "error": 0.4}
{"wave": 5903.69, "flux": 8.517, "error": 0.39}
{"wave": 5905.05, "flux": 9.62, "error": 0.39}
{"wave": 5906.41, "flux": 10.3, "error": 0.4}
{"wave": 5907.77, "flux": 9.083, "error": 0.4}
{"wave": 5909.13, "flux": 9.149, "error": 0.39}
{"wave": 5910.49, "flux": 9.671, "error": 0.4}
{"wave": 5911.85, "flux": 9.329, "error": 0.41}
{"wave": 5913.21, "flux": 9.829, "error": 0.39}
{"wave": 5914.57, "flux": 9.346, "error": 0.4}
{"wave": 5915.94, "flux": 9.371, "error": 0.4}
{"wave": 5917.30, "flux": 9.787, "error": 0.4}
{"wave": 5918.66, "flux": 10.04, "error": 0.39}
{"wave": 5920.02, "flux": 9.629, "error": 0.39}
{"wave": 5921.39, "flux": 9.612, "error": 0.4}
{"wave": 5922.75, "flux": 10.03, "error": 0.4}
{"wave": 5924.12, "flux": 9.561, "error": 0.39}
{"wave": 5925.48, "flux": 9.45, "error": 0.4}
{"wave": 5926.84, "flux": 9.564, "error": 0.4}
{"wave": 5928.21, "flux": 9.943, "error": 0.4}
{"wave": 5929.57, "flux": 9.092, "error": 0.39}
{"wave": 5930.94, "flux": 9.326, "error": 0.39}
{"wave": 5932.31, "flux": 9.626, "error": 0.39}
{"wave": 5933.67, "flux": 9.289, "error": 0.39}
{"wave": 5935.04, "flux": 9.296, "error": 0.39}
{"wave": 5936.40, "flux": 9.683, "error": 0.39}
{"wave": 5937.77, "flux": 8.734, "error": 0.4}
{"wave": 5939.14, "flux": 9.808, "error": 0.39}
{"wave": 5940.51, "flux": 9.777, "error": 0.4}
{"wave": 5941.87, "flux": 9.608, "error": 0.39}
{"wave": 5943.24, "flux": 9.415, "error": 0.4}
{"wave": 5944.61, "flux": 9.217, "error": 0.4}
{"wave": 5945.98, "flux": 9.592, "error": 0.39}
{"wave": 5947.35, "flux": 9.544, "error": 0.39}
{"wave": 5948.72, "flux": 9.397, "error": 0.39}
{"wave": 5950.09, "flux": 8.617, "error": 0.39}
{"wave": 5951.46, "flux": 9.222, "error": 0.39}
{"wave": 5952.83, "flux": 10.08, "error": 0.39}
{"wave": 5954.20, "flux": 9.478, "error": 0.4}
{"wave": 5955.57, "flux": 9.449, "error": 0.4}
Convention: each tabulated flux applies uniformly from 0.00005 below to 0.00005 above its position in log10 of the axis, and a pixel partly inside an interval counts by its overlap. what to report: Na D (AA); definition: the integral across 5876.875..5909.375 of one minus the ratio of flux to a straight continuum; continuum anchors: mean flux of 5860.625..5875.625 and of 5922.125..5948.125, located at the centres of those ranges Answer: 2.7 AA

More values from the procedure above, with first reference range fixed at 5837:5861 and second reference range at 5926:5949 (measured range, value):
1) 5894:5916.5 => 0.92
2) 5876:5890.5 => 0.97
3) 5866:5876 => -0.24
